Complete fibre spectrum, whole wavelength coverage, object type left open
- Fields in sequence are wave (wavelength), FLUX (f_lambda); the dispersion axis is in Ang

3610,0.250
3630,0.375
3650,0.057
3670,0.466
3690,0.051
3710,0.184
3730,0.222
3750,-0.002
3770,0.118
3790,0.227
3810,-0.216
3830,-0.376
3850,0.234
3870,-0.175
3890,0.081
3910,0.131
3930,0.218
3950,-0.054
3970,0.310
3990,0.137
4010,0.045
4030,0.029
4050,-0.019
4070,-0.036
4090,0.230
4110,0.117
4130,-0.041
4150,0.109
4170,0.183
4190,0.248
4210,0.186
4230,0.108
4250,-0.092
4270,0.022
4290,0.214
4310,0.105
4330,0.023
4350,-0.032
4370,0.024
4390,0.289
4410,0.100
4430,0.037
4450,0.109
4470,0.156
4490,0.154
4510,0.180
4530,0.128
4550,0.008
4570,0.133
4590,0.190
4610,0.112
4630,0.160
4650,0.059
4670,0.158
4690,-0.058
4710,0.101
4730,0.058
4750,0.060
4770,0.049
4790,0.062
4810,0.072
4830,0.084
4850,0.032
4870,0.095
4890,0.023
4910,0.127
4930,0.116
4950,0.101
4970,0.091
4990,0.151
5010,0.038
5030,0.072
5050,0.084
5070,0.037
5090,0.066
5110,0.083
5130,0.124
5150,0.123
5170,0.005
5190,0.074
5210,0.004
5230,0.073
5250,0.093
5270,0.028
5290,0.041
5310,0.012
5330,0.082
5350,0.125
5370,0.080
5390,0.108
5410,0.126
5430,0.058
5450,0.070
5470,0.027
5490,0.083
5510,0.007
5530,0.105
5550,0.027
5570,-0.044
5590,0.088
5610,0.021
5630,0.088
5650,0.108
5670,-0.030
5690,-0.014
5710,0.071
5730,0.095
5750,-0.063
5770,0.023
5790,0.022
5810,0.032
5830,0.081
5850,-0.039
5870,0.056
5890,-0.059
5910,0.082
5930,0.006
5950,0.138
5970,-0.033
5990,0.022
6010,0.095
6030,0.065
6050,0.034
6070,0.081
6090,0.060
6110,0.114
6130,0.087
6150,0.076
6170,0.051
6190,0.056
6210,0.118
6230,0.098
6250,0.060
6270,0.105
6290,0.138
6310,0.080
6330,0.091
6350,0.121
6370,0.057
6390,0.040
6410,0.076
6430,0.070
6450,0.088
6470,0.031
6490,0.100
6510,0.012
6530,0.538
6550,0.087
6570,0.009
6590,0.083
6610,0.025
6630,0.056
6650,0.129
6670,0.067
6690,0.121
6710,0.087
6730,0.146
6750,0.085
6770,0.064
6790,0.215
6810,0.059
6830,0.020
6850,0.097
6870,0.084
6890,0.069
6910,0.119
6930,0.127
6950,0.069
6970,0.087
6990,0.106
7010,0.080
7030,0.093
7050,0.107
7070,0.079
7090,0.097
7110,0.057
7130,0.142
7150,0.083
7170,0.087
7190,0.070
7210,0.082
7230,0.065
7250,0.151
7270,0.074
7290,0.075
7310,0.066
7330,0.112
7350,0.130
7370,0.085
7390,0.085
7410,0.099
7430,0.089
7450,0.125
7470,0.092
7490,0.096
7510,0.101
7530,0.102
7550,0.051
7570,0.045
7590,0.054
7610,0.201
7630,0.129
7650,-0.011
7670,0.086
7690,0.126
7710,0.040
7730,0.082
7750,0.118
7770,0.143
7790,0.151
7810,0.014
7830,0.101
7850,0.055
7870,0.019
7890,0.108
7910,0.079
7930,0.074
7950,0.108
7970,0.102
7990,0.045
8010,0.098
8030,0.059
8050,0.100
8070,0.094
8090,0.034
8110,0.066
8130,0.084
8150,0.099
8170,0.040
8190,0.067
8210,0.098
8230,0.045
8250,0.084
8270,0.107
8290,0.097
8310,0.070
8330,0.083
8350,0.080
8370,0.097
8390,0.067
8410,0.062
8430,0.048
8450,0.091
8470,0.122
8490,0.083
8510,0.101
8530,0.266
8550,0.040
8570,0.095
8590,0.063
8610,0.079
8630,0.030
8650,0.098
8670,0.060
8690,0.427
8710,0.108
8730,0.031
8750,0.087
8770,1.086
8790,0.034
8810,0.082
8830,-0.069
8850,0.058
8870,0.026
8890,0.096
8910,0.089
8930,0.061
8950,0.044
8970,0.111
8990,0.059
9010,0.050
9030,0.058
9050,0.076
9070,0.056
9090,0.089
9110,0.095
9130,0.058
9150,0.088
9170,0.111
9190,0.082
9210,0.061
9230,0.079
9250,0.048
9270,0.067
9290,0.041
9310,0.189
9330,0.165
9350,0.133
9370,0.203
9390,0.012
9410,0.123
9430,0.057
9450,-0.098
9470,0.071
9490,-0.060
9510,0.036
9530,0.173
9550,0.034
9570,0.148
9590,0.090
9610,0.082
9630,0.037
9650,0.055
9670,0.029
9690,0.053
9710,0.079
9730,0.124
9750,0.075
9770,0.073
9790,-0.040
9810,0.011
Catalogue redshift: 0.75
